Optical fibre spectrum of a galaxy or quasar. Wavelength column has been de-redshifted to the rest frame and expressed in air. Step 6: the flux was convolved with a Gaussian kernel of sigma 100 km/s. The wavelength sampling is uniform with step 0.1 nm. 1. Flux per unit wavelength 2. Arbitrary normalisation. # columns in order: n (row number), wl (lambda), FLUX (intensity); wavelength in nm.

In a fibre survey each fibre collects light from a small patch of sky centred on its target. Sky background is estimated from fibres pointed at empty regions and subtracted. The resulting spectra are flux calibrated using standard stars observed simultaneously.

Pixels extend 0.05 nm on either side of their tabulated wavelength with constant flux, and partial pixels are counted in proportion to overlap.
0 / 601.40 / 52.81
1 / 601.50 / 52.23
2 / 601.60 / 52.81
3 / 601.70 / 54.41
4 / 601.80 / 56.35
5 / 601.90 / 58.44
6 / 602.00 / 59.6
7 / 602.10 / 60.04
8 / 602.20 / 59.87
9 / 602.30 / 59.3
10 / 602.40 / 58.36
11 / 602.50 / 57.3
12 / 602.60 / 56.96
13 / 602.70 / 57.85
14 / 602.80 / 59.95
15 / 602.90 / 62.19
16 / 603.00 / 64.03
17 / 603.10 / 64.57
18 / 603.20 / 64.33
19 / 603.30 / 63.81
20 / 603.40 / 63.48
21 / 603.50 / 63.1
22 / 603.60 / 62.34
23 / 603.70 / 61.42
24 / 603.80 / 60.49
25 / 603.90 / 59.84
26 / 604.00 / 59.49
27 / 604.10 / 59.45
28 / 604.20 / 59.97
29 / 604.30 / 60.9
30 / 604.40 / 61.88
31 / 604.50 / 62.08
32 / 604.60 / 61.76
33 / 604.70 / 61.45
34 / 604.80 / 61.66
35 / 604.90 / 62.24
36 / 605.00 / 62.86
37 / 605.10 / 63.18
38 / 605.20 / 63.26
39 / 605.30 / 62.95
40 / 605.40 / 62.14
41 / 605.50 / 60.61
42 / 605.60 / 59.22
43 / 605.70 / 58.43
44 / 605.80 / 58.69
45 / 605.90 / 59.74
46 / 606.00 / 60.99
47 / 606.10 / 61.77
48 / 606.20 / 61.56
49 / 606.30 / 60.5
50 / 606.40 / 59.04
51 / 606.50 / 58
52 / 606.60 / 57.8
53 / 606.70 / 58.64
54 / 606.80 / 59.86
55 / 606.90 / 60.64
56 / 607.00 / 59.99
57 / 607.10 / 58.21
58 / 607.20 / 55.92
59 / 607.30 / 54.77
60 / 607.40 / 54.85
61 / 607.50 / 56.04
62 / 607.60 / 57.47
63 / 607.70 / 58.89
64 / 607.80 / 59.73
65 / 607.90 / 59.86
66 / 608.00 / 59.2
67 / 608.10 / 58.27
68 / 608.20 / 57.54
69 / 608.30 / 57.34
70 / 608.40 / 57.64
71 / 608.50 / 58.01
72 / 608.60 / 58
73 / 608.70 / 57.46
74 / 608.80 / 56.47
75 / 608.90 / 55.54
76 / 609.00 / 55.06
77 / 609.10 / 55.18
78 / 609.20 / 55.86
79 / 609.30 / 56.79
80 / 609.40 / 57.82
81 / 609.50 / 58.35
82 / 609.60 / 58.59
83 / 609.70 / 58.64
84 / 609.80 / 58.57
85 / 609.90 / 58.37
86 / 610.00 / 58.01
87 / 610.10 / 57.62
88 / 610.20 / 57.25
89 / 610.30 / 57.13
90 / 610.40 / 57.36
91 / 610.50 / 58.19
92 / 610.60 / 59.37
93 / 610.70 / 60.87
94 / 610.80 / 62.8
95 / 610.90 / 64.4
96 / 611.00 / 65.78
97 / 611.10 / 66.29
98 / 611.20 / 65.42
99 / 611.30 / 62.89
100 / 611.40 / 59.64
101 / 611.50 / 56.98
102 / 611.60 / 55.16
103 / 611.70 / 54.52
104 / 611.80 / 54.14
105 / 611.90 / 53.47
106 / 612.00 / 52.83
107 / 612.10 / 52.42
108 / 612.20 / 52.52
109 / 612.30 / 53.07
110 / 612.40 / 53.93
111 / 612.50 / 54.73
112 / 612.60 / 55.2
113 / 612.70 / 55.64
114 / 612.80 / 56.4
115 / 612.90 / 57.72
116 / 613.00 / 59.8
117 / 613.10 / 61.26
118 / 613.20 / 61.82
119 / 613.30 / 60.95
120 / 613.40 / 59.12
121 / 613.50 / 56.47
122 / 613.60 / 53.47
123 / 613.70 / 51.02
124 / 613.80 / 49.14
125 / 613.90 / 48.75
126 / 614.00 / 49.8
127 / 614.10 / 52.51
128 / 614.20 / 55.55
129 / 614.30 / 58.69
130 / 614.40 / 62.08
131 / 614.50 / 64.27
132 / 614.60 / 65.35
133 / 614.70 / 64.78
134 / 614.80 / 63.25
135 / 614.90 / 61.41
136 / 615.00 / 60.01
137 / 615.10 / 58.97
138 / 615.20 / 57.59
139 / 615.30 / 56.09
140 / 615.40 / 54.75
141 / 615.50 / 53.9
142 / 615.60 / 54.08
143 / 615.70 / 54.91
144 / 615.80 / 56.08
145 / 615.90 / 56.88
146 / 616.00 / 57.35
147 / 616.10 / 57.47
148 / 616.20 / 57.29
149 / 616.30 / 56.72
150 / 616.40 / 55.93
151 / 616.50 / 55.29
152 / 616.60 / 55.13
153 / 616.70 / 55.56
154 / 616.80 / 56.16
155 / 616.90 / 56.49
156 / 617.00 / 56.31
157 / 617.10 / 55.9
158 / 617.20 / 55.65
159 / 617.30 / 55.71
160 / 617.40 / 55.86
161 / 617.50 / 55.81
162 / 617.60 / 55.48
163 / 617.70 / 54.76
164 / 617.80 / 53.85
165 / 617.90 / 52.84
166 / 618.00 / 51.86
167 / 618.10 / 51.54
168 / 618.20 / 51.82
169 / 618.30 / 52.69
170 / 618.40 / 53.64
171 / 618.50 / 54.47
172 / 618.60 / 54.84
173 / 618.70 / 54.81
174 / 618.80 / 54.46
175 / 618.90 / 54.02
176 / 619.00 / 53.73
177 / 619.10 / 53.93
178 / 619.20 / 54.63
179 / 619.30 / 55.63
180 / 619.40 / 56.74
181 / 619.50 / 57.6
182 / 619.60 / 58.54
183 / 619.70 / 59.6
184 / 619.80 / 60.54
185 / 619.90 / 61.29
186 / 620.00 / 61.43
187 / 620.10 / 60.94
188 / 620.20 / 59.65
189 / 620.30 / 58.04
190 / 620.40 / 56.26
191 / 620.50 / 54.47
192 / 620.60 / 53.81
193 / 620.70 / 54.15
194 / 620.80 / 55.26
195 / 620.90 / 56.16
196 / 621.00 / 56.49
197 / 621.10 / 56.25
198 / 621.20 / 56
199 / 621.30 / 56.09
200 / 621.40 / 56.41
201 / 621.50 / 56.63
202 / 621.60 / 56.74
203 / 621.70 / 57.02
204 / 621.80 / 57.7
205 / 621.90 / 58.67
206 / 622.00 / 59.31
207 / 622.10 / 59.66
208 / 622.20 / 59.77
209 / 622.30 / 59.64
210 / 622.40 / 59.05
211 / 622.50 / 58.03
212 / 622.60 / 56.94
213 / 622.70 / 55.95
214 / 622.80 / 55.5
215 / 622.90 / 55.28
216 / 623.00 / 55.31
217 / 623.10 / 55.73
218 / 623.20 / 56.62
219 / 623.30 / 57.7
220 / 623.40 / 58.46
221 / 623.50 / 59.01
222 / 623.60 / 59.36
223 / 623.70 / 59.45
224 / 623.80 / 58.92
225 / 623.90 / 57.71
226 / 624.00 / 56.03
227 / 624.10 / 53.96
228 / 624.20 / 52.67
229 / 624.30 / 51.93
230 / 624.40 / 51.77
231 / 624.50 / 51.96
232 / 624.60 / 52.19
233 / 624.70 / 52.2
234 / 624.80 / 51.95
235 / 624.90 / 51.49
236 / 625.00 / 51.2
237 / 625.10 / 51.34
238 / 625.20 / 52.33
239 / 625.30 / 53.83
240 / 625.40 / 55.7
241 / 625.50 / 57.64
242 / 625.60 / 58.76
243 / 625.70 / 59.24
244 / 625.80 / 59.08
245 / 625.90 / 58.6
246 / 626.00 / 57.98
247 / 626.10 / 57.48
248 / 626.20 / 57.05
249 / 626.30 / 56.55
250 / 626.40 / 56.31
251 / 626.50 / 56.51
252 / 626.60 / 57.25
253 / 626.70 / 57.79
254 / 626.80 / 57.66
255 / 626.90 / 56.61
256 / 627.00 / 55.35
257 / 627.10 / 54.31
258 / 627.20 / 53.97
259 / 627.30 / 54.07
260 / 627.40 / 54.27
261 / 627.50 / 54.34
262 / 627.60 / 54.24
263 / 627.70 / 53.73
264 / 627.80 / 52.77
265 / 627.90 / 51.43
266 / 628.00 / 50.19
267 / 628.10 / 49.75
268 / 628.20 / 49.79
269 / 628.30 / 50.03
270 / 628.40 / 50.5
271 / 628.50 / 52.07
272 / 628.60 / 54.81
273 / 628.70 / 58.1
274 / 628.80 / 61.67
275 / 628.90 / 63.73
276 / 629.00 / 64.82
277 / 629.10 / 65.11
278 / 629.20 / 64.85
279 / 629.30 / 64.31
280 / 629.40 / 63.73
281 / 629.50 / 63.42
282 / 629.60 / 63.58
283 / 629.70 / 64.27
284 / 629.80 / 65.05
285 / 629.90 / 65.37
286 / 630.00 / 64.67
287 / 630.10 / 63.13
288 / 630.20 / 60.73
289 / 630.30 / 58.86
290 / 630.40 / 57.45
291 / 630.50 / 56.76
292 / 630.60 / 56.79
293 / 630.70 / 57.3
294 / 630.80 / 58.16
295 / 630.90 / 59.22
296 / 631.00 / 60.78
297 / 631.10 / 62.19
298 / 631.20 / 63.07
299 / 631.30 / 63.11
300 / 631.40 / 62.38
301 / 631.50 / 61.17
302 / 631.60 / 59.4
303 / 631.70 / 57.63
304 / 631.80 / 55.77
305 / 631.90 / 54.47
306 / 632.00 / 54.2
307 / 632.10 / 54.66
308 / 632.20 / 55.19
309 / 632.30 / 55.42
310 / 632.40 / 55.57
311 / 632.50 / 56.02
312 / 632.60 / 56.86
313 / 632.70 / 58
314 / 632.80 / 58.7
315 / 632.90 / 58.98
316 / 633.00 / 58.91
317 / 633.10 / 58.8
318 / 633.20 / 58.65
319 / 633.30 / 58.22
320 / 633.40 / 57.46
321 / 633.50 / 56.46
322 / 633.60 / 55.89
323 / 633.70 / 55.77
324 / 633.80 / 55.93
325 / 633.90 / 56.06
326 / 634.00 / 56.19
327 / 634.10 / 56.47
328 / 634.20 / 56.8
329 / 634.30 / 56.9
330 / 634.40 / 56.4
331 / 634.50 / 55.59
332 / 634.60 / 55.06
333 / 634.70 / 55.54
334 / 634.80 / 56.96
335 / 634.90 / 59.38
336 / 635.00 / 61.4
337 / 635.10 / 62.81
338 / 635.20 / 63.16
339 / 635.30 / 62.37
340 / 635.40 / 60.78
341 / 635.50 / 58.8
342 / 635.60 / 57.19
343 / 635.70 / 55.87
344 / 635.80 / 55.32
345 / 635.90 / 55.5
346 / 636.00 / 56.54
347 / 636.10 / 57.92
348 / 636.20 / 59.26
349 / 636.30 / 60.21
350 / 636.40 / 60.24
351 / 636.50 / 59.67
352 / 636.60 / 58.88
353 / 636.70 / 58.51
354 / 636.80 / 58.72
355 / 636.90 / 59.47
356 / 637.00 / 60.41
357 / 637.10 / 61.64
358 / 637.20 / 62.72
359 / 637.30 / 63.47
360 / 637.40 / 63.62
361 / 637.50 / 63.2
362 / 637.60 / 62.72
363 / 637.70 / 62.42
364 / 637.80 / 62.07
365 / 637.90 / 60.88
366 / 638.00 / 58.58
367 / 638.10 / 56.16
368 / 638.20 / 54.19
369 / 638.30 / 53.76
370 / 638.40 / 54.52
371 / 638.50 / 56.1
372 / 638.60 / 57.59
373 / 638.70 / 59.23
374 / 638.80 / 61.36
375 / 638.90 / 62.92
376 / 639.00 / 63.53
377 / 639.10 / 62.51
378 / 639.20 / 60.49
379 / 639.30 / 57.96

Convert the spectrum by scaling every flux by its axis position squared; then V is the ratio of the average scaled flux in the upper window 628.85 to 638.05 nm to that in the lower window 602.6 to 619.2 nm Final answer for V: 1.10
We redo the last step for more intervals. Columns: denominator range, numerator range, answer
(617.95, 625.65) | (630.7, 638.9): 1.09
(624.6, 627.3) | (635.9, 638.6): 1.11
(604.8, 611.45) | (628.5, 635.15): 1.08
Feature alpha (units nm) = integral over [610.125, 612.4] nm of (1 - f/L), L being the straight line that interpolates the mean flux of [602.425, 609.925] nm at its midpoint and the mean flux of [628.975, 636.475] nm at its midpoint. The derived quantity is 0.05 nm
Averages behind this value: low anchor 59.6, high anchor 59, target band 58.2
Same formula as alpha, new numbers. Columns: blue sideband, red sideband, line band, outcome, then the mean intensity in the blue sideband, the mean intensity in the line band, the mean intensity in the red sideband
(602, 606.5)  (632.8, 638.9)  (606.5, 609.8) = 0.16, 61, 57.7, 58.6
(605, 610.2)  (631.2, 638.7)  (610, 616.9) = 0.13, 58.6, 57.4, 58.3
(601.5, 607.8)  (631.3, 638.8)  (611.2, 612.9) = 0.11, 59.9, 55.6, 58.3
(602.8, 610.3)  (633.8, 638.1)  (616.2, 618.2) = 0.15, 59.5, 55.1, 59.1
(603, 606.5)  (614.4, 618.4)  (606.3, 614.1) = 0.23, 61.4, 57.4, 56.6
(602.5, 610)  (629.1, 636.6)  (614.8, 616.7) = 0.08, 59.6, 56.8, 58.9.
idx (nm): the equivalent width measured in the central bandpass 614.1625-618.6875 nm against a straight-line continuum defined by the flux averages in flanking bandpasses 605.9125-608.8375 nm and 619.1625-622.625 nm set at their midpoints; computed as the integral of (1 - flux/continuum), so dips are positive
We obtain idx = 0.10 nm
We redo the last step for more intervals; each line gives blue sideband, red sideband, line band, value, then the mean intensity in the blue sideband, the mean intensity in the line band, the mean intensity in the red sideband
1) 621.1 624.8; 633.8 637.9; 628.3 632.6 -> -0.118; 56.5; 59.6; 59.1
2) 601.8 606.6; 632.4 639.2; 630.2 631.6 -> -0.019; 60.8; 59.8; 58.7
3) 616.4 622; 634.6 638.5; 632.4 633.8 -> 0.027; 55.9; 57.5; 59.2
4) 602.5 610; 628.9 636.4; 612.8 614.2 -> 0.091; 59.6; 55.6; 59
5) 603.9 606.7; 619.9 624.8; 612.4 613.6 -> 0.023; 60.7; 57.7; 56.6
